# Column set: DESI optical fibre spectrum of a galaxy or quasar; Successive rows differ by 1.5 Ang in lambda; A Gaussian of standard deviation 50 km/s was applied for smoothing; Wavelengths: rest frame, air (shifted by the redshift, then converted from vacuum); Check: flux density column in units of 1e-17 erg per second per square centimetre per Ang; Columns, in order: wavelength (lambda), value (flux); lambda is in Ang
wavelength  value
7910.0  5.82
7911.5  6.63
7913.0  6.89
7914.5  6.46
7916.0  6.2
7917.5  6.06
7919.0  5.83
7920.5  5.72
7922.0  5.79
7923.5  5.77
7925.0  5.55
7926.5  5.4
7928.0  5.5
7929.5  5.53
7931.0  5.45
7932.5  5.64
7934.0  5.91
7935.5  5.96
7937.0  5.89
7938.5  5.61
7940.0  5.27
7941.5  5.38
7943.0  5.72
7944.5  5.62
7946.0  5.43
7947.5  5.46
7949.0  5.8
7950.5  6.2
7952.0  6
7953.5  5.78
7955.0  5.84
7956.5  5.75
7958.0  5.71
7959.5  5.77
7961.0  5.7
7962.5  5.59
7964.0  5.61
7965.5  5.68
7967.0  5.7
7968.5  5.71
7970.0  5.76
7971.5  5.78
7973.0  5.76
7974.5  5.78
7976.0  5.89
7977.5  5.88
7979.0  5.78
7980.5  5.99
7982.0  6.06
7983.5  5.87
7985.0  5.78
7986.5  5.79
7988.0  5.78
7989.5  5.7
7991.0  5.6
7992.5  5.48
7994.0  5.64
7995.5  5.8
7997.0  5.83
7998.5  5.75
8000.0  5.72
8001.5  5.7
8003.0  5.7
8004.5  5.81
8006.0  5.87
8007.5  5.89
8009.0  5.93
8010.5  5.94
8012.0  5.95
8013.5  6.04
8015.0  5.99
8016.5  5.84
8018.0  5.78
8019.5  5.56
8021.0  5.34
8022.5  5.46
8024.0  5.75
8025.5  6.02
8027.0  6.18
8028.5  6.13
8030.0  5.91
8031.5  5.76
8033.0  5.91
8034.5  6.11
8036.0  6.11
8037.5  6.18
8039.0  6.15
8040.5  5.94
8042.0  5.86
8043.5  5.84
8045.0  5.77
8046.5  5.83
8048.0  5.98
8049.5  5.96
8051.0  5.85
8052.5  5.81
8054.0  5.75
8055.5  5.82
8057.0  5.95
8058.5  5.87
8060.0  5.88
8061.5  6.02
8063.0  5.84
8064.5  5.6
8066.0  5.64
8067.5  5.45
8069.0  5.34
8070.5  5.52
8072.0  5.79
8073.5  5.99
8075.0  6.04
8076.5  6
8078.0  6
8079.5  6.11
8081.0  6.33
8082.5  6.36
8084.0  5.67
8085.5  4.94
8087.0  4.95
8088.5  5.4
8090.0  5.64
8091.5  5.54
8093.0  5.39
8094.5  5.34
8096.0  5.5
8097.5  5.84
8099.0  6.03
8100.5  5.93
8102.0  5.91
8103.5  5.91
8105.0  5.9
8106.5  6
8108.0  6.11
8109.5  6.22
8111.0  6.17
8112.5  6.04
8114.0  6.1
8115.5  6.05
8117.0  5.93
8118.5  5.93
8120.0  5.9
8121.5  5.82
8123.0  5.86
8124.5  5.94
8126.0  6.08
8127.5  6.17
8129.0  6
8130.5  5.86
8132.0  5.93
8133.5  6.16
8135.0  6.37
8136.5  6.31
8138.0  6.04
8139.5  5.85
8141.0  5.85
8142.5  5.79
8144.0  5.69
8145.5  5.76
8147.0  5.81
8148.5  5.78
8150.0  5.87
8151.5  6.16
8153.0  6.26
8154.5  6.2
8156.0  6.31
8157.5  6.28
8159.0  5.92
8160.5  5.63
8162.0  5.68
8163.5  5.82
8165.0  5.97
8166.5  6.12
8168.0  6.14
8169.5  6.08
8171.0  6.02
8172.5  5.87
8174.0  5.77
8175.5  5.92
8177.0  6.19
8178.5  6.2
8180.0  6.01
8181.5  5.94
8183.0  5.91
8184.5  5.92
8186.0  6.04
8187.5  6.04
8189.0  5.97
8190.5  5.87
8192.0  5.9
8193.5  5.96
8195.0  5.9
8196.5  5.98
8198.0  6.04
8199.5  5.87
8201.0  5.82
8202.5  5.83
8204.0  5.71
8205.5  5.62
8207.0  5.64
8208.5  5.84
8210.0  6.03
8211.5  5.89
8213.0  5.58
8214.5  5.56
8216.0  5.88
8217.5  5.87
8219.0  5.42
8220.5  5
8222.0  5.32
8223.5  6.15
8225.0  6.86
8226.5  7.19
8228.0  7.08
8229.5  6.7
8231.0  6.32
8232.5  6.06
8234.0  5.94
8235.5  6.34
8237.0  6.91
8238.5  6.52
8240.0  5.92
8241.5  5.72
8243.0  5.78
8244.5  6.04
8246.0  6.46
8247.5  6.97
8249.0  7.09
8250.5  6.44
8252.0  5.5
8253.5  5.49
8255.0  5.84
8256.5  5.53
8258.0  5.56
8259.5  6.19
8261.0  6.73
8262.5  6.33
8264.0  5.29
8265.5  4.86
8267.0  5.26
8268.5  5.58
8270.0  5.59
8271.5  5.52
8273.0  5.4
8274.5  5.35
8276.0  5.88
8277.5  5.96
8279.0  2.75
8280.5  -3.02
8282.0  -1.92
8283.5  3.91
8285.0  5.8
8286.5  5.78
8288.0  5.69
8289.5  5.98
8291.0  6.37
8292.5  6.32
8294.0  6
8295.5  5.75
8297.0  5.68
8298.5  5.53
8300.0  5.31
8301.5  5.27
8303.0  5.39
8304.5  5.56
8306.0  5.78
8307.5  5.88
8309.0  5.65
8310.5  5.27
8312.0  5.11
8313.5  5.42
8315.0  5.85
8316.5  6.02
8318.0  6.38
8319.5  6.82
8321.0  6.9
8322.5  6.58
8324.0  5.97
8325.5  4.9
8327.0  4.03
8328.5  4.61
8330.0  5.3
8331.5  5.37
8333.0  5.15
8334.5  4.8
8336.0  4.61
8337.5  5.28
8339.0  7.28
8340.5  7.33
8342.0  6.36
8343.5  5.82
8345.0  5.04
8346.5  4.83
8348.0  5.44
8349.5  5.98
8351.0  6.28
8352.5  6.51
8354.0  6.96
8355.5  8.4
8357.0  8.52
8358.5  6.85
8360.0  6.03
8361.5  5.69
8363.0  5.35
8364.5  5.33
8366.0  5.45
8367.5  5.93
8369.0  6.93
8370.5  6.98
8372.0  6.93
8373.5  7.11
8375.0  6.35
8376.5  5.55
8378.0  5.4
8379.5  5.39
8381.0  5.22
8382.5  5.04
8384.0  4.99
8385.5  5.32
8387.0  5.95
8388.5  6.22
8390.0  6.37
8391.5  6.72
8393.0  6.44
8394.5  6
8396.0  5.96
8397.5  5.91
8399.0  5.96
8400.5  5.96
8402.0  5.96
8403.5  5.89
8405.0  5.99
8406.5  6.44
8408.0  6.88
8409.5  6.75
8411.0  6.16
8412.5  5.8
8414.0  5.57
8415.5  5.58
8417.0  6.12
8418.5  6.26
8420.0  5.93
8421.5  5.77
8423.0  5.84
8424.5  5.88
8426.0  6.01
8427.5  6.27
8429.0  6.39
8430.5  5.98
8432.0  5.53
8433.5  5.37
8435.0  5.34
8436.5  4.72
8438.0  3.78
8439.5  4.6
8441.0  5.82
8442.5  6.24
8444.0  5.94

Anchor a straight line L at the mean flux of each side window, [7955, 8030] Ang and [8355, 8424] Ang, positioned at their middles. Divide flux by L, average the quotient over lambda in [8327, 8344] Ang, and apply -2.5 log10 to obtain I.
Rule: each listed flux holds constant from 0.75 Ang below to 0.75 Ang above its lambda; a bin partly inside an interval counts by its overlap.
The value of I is 0.09 mag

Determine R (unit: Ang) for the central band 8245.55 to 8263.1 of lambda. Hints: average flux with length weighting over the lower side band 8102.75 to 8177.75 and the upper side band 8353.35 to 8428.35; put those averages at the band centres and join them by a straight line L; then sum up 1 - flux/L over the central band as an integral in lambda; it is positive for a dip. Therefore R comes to -0.3 Ang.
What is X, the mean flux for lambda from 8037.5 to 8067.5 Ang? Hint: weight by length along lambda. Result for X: 5.86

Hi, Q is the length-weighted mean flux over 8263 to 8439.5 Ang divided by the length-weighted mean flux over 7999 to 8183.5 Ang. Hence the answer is 0.96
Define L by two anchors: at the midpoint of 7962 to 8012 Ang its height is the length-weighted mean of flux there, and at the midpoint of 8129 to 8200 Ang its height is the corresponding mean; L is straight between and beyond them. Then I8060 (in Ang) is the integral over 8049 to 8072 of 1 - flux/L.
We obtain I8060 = 0.4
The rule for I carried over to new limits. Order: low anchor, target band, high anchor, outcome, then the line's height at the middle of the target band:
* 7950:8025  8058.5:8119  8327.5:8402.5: 0.00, 5.83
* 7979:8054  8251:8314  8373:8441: 0.13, 5.84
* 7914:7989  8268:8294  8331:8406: 0.29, 5.97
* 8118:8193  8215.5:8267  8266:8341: -0.10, 5.56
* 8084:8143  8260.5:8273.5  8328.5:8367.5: 0.06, 5.93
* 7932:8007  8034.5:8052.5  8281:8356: -0.05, 5.71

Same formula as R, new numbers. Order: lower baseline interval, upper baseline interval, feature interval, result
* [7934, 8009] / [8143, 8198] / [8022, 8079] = -0.3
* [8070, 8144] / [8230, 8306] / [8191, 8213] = -0.8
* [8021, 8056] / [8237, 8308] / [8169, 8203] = -2.3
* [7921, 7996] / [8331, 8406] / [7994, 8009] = -0.1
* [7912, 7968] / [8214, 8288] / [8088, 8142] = -2.8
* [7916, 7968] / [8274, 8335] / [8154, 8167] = -1.5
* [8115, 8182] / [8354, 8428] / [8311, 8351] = 2.7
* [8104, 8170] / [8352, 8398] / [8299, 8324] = 1.3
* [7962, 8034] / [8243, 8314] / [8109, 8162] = -4.1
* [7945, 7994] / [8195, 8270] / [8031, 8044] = -0.4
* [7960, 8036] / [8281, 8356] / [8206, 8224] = -0.1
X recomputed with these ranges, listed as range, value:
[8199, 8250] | 6.09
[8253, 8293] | 4.95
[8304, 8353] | 5.7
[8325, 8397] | 5.93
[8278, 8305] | 4.57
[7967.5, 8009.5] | 5.79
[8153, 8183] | 6.01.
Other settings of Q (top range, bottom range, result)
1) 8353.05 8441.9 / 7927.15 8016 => 1.04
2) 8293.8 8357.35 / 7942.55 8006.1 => 1.01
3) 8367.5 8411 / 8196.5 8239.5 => 1.01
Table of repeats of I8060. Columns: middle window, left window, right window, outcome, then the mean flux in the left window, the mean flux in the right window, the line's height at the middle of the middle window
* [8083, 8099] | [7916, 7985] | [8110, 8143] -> 1.32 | 5.74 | 6.01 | 5.95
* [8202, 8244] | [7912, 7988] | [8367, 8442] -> -1.21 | 5.78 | 5.91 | 5.86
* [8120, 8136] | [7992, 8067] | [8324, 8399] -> -0.40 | 5.85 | 5.92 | 5.87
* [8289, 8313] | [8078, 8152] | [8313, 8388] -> 1.01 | 5.88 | 5.93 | 5.92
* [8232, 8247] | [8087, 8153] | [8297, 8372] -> -0.75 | 5.9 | 5.89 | 5.89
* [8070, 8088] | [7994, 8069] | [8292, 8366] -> 0.12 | 5.85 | 5.84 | 5.84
